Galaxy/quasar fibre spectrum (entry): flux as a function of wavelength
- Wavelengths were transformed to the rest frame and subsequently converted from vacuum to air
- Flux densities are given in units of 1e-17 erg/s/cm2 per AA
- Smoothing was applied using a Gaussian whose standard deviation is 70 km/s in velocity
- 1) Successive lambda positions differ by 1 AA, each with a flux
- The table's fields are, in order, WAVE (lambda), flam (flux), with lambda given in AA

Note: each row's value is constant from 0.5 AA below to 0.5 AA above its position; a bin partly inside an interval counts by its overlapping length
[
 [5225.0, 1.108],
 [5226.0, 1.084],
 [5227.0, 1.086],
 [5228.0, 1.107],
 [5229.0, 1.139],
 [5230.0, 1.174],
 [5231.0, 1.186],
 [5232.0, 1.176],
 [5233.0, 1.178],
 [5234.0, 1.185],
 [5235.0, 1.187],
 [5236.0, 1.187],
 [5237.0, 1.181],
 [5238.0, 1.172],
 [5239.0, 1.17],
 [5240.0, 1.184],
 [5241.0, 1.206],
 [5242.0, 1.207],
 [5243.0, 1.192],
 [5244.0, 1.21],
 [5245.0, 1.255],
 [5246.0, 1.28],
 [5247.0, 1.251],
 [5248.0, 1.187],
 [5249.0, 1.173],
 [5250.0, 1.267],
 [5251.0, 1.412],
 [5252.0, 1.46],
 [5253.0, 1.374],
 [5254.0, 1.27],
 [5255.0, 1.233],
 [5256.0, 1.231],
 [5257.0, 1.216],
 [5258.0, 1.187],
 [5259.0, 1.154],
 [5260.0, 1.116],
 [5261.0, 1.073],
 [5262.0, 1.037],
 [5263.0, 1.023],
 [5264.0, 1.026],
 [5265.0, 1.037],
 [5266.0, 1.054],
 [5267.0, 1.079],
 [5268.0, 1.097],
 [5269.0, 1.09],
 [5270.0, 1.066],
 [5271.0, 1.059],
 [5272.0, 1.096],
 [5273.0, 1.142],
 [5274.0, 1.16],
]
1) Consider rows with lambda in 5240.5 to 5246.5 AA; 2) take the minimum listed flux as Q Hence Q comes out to 1.192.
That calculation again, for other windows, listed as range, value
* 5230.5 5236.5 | 1.176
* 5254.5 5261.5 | 1.073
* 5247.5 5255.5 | 1.173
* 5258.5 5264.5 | 1.023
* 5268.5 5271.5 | 1.059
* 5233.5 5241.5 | 1.17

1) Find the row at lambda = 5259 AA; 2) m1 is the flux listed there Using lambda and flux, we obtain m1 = 1.154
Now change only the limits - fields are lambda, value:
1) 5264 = 1.026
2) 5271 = 1.059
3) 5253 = 1.374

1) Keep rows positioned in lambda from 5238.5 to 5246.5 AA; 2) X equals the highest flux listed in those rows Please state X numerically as 1.28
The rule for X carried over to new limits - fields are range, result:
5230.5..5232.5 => 1.186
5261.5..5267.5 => 1.079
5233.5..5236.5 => 1.187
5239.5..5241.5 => 1.206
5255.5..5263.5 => 1.231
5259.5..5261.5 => 1.116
